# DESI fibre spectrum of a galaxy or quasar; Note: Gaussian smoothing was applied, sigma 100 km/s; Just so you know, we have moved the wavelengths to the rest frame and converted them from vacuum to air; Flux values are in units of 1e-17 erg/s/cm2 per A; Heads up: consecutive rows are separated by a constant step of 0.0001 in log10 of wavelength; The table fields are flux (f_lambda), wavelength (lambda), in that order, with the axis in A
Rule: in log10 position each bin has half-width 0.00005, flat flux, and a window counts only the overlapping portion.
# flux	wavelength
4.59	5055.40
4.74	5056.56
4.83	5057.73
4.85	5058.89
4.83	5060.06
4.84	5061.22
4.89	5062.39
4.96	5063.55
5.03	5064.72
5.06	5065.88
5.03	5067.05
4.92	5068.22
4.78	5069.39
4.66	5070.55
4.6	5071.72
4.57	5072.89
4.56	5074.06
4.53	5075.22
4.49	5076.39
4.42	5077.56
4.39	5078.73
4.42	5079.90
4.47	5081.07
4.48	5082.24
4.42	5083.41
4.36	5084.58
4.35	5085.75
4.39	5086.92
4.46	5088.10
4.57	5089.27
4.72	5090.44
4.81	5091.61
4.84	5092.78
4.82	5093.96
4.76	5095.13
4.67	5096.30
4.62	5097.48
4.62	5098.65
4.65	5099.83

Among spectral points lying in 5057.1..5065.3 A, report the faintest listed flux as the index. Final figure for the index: 4.83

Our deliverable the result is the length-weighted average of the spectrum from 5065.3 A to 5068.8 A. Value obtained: 5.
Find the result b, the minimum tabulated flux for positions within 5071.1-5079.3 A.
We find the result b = 4.39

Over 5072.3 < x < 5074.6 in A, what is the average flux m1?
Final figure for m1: 4.56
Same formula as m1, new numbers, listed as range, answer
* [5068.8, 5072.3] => 4.68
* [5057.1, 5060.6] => 4.83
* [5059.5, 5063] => 4.86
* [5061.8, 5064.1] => 4.93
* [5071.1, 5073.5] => 4.57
